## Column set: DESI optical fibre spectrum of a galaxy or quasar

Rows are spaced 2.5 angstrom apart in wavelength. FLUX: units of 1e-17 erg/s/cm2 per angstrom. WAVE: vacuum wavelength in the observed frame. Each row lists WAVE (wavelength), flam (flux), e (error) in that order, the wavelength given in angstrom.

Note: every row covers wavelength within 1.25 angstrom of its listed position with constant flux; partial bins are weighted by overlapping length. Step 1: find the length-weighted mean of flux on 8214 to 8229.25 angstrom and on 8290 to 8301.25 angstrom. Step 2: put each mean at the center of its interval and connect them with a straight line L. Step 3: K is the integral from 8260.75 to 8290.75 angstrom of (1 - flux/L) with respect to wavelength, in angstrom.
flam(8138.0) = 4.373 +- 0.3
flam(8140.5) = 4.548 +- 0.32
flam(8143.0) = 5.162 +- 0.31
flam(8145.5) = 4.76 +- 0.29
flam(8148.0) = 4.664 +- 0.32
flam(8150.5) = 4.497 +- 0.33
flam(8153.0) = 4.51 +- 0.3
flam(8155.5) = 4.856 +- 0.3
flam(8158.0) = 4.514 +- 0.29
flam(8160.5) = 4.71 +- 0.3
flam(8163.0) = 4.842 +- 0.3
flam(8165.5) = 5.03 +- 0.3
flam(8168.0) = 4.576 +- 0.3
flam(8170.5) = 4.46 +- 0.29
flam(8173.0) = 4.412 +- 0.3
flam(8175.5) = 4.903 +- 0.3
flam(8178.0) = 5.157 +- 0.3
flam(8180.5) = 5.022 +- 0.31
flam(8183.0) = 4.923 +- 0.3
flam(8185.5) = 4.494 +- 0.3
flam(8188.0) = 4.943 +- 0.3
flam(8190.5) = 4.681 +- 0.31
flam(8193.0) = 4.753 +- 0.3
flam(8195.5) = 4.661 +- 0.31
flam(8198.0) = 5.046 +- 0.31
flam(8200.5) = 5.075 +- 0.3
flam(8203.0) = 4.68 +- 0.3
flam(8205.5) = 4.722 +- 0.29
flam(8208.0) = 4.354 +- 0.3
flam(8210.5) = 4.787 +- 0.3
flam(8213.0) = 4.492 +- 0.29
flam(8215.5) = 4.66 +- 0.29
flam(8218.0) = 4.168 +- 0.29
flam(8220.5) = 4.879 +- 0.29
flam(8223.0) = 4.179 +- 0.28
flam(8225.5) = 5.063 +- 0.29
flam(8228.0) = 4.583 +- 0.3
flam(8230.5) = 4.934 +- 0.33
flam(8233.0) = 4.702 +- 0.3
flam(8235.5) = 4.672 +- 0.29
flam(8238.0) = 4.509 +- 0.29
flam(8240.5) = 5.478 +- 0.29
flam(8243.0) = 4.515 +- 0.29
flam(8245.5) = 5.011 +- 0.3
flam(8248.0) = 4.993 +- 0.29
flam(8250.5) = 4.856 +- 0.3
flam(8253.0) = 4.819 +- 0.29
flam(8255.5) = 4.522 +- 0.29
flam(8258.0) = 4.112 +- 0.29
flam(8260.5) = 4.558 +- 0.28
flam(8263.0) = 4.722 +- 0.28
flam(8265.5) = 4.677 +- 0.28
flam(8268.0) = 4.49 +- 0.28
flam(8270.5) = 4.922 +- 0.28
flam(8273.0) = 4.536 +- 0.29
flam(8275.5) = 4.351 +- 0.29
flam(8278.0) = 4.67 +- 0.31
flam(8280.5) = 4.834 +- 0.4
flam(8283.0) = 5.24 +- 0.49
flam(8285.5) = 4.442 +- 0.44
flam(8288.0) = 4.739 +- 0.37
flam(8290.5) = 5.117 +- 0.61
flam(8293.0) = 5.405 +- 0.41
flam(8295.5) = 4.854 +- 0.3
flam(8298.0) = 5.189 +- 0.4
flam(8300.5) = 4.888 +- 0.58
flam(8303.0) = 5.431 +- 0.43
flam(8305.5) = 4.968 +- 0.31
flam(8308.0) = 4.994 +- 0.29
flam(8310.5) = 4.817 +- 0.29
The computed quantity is 1.52 angstrom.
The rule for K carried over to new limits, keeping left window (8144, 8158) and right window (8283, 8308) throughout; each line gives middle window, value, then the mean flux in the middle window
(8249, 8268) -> 1.22 angstrom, 4.61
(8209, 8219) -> 0.58 angstrom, 4.53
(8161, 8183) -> -0.46 angstrom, 4.8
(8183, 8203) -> -0.20 angstrom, 4.81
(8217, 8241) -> 0.75 angstrom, 4.7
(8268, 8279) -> 0.79 angstrom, 4.6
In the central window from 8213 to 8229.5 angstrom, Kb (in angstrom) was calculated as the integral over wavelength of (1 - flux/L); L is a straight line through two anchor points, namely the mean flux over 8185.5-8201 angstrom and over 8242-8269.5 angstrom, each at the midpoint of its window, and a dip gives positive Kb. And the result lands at 0.6 angstrom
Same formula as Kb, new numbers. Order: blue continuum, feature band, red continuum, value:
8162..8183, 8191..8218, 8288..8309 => 1.00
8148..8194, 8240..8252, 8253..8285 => -0.71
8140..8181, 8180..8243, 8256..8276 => -1.10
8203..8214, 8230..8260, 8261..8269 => -0.86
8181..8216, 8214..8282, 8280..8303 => 2.70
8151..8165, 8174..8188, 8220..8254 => -0.50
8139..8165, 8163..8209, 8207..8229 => -1.32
